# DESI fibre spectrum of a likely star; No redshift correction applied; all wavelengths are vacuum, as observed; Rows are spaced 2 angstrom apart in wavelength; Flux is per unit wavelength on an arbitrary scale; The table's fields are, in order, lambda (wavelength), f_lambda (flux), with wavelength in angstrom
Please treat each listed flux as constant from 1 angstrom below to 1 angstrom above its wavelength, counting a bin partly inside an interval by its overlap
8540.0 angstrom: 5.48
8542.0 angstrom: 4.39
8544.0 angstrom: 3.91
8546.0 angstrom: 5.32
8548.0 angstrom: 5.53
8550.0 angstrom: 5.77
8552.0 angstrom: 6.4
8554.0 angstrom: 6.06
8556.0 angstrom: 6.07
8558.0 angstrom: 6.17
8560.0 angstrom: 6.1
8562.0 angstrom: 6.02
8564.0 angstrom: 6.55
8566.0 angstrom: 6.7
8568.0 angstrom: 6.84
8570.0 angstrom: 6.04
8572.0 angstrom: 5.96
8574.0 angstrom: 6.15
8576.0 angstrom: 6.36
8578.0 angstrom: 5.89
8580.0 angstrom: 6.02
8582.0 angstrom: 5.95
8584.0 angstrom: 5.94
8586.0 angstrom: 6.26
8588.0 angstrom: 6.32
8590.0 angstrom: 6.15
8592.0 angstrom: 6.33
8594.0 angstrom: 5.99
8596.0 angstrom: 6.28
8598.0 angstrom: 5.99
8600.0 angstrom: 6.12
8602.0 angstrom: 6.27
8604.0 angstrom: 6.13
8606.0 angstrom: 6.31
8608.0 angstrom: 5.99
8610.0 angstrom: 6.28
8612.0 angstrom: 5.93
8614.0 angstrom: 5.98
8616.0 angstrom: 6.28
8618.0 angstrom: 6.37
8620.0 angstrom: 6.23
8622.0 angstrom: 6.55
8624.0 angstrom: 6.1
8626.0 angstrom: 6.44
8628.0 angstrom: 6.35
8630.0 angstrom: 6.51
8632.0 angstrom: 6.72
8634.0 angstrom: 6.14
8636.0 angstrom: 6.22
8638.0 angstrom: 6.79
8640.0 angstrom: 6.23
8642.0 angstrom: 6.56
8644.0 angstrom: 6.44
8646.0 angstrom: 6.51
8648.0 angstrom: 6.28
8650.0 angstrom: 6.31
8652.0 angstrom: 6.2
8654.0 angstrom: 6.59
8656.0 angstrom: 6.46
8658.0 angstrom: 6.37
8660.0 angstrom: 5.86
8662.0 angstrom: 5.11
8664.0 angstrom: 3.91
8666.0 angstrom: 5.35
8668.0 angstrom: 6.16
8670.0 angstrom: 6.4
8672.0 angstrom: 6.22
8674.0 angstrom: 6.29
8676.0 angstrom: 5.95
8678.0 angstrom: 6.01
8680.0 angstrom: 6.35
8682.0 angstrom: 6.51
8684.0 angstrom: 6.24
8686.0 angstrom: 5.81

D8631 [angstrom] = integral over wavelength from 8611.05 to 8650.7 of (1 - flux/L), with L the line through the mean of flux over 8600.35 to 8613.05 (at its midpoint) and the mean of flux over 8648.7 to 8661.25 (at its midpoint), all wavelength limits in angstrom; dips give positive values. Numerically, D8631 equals -0.9 angstrom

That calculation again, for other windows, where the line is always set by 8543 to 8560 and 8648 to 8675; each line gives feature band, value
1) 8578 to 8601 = -1.3 angstrom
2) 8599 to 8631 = -2.2 angstrom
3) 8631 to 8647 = -1.5 angstrom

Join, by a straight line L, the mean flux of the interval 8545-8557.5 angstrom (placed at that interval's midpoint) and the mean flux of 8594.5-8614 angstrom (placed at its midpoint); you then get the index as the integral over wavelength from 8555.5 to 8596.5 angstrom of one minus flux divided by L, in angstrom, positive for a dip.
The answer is -1.4 angstrom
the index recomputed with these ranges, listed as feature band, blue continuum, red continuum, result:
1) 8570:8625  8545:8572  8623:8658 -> 0.9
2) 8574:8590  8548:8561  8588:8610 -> 0.0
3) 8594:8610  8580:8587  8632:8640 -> 0.1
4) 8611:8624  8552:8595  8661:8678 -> -0.6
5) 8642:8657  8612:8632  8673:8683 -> -0.3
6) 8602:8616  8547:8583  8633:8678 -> 0.0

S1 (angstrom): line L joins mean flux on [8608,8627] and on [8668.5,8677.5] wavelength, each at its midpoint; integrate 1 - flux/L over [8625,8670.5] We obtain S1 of 0.3 angstrom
